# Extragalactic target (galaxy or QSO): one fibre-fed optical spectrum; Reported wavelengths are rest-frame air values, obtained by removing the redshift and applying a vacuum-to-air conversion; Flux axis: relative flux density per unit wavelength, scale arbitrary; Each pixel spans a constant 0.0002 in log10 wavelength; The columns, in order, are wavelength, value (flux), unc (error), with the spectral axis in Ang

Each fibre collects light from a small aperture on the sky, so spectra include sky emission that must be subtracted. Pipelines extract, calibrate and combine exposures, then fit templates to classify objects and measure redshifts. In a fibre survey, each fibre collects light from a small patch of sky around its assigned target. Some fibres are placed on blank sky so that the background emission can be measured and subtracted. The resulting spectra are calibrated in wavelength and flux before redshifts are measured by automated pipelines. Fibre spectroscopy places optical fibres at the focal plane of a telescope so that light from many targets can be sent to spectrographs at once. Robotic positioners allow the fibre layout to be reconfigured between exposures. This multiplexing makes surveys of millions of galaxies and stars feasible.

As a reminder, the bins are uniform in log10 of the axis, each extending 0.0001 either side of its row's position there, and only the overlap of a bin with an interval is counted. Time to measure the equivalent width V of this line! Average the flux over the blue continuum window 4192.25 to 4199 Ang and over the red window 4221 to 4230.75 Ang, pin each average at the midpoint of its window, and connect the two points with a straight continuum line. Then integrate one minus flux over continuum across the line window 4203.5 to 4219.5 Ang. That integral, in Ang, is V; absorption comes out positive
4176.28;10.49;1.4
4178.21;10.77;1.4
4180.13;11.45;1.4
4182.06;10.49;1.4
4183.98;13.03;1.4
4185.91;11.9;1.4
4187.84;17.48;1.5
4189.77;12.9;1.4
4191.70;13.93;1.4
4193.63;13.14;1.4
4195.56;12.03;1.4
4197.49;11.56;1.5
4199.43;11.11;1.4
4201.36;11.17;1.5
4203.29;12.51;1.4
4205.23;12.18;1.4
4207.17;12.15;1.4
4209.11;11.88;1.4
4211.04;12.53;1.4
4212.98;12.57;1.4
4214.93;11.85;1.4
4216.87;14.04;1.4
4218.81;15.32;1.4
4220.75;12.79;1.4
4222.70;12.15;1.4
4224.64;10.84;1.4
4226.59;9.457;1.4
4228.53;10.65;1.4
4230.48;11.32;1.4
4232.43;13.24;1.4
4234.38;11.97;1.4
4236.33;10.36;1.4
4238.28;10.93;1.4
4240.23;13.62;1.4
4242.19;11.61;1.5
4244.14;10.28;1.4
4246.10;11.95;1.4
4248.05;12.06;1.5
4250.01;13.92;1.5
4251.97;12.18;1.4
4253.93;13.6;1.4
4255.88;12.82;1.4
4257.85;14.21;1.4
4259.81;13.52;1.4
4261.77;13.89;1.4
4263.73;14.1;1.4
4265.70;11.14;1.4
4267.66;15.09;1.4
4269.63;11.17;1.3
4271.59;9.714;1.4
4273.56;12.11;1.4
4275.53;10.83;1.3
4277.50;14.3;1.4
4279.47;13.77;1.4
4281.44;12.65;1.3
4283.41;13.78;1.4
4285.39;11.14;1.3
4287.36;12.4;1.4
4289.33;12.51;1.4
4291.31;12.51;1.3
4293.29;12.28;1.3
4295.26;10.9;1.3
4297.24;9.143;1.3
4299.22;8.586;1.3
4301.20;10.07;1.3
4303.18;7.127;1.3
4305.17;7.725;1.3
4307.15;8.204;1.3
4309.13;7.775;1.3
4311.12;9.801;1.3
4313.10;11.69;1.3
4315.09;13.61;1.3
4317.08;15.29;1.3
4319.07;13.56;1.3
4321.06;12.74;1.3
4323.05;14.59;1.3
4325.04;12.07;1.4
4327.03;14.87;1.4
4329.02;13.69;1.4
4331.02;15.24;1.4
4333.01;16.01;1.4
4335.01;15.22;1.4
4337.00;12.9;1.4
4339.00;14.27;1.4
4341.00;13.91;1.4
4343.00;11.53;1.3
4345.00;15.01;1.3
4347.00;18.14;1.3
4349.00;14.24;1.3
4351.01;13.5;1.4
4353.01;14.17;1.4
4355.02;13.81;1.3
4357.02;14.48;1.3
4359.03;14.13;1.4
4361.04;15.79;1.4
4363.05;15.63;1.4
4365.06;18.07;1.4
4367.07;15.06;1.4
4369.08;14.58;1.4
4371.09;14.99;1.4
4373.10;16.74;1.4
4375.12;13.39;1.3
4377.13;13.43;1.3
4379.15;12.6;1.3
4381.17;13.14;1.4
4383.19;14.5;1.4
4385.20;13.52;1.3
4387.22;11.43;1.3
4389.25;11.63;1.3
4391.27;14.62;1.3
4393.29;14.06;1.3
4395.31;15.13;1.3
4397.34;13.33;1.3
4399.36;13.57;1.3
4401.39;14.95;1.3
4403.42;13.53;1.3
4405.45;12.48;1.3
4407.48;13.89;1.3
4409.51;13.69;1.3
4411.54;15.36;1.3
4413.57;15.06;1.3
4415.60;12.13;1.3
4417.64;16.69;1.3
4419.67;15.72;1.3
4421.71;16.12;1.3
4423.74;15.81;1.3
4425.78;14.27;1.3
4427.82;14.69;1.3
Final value -1.6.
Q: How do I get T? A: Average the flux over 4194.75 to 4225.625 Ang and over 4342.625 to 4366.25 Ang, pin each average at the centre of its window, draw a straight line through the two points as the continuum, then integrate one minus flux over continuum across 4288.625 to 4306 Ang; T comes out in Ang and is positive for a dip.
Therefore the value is 4.77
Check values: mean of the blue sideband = 12.3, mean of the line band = 10.1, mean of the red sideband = 15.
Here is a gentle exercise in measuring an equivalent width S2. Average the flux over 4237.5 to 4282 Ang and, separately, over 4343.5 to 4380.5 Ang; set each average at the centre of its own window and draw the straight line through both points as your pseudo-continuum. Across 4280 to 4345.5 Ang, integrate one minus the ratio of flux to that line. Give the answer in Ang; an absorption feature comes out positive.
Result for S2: 7.5 Ang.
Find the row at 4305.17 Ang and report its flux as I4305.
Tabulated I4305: 7.725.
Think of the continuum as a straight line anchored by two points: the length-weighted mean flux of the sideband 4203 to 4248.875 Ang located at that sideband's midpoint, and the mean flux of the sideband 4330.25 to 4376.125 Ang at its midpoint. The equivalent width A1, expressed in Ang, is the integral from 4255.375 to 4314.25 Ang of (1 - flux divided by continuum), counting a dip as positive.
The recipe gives 7.8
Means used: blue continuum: 12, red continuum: 14.8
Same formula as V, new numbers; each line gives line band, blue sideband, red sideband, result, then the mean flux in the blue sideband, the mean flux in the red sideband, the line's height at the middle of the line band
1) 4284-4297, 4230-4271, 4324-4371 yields 1.5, 12.5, 14.6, 13.4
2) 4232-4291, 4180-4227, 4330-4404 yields 2.9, 12.5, 14.3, 13.1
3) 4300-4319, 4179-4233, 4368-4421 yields 4.3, 12.3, 14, 13.3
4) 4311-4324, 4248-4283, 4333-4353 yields 0.6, 12.9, 14.4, 13.9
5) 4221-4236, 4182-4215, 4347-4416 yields 1.7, 12.5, 14.2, 12.8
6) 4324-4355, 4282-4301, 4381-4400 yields -4.6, 11.4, 13.5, 12.4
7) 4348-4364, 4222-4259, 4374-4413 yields -1.5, 12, 13.6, 13.2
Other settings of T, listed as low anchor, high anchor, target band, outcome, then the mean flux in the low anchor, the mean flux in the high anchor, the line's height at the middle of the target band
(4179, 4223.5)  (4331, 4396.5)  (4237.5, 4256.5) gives 1.17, 12.6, 14.4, 13.1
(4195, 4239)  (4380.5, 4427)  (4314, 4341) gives -1.84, 11.9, 14.1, 13.2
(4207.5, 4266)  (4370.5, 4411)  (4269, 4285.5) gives 0.64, 12.4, 13.7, 12.7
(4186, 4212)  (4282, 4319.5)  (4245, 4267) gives -2.59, 12.6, 10.9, 11.7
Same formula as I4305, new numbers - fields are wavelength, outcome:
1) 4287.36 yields 12.4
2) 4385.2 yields 13.52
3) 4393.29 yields 14.06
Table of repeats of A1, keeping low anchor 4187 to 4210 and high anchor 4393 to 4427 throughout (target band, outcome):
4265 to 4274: 0.95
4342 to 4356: -0.40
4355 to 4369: -1.28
